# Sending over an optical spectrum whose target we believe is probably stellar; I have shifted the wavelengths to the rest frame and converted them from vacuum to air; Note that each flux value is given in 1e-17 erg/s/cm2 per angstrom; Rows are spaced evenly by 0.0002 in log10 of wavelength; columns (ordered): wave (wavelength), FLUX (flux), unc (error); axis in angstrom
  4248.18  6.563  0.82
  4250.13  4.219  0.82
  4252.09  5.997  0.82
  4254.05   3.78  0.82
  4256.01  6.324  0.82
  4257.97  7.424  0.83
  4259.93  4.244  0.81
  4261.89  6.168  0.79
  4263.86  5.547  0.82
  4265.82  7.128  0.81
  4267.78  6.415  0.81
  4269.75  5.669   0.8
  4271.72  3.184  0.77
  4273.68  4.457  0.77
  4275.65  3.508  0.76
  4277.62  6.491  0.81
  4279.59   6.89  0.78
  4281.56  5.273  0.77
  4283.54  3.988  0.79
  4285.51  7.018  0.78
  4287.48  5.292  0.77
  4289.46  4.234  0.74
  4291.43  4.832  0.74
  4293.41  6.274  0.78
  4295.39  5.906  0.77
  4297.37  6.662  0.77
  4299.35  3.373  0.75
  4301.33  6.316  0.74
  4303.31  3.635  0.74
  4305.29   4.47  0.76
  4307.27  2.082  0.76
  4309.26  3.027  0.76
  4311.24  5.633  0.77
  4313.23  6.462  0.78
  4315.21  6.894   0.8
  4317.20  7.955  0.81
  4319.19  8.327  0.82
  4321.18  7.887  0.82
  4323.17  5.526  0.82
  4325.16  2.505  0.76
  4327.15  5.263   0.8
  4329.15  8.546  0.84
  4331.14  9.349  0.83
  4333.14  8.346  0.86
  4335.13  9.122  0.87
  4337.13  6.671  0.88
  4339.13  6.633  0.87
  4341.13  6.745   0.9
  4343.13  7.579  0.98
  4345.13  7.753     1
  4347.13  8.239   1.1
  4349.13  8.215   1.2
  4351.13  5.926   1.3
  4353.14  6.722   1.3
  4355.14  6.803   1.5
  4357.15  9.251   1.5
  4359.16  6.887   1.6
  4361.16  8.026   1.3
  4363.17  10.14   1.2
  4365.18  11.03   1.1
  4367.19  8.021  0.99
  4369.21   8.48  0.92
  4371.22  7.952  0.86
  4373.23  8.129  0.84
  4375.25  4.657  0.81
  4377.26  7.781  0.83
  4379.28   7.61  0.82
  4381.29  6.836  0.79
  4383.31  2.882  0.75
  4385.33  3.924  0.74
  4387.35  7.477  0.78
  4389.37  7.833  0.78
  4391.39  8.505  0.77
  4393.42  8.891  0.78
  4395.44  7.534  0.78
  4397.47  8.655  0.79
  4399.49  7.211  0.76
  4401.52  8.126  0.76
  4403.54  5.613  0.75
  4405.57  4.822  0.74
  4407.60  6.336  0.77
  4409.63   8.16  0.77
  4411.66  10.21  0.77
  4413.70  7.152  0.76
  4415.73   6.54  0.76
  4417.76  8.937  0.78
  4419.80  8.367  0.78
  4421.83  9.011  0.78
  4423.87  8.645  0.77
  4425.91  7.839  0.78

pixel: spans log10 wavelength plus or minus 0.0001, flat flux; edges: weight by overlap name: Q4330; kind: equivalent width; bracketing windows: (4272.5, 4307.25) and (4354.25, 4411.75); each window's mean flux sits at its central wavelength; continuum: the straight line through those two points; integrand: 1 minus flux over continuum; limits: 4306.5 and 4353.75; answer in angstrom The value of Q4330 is -4.56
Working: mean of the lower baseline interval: 5.11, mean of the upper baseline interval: 7.47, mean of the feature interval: 6.75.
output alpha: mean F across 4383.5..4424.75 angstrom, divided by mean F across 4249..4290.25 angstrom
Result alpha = 1.39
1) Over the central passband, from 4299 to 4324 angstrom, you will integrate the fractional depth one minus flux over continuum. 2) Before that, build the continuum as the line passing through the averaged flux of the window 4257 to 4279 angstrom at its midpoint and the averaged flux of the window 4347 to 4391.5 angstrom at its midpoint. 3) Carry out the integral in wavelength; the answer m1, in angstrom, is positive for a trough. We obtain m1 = 3.1 angstrom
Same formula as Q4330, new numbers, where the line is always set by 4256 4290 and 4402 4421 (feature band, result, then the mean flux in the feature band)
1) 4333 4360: -4.0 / 7.47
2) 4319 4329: 0.4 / 5.93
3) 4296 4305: 1.4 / 4.99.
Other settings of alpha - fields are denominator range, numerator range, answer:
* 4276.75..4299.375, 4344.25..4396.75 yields 1.34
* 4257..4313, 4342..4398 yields 1.45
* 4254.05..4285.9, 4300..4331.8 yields 1.05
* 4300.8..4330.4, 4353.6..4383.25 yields 1.38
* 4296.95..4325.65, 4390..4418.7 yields 1.41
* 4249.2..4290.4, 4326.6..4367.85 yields 1.46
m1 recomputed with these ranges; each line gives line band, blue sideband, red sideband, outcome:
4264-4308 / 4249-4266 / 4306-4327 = 3.4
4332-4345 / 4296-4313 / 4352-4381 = -2.4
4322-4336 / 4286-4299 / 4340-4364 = -0.2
